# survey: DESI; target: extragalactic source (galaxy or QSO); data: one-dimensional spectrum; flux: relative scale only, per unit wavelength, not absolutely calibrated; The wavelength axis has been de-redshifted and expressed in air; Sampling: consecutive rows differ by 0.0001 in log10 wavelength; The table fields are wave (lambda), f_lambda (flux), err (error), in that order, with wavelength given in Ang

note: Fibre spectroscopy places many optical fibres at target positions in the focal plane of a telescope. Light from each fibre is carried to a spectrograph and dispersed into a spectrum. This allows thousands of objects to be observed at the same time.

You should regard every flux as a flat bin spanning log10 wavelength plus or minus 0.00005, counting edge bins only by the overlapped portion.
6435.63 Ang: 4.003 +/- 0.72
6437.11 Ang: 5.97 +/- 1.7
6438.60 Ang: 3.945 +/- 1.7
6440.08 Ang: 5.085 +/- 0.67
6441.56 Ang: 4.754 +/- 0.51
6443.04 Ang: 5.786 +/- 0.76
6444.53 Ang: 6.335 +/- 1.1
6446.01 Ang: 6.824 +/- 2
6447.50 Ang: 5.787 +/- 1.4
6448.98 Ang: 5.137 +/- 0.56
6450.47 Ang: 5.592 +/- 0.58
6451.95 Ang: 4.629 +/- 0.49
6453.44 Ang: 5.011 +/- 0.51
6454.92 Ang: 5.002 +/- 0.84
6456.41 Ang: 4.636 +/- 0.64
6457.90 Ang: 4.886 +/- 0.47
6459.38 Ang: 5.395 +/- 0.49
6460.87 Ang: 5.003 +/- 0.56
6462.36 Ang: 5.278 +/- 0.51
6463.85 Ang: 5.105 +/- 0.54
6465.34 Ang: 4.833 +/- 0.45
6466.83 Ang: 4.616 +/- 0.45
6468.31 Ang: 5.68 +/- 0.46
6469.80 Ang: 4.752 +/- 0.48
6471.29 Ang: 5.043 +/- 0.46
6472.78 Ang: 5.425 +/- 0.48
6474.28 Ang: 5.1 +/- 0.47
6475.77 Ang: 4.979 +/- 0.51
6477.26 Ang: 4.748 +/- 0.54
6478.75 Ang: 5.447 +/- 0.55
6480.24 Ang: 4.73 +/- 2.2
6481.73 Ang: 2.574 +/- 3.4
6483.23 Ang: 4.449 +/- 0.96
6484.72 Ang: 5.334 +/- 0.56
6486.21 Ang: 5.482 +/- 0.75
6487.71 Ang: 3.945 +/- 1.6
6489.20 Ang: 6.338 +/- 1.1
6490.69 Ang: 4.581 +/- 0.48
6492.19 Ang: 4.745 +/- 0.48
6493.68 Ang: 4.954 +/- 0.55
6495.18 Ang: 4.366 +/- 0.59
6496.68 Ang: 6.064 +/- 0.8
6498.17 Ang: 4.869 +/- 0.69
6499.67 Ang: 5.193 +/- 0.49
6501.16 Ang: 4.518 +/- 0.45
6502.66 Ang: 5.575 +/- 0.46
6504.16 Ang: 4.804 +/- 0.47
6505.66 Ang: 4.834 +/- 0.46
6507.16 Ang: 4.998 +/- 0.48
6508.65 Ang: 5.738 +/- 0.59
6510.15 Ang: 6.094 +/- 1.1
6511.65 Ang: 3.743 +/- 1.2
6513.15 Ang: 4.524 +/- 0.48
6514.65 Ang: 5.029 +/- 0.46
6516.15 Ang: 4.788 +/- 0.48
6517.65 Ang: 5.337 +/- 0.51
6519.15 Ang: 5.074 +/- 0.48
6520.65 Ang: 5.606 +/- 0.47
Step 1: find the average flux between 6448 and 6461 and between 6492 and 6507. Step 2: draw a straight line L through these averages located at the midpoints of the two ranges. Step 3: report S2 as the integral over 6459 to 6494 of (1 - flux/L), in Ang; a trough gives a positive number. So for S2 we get 0.6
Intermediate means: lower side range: 5.05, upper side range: 5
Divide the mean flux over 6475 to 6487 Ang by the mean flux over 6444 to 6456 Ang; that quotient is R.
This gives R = 0.86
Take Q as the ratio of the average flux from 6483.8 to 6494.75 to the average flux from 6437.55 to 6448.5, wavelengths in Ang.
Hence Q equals 0.9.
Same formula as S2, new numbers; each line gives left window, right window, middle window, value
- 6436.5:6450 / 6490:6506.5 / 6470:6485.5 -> 1.14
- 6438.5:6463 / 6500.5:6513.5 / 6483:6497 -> 0.18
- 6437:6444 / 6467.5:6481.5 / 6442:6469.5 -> -1.38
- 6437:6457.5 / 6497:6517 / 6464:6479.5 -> 0.33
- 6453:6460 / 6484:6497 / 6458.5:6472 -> -0.20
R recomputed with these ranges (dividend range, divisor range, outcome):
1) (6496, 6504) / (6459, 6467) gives 1.03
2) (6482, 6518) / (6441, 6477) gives 0.95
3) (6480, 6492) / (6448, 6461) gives 0.93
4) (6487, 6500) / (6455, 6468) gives 1.00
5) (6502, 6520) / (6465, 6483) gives 1.05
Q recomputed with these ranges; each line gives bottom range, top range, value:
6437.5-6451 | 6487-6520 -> 0.91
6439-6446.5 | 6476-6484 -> 0.79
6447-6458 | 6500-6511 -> 1.03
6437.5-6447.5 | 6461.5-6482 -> 0.90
